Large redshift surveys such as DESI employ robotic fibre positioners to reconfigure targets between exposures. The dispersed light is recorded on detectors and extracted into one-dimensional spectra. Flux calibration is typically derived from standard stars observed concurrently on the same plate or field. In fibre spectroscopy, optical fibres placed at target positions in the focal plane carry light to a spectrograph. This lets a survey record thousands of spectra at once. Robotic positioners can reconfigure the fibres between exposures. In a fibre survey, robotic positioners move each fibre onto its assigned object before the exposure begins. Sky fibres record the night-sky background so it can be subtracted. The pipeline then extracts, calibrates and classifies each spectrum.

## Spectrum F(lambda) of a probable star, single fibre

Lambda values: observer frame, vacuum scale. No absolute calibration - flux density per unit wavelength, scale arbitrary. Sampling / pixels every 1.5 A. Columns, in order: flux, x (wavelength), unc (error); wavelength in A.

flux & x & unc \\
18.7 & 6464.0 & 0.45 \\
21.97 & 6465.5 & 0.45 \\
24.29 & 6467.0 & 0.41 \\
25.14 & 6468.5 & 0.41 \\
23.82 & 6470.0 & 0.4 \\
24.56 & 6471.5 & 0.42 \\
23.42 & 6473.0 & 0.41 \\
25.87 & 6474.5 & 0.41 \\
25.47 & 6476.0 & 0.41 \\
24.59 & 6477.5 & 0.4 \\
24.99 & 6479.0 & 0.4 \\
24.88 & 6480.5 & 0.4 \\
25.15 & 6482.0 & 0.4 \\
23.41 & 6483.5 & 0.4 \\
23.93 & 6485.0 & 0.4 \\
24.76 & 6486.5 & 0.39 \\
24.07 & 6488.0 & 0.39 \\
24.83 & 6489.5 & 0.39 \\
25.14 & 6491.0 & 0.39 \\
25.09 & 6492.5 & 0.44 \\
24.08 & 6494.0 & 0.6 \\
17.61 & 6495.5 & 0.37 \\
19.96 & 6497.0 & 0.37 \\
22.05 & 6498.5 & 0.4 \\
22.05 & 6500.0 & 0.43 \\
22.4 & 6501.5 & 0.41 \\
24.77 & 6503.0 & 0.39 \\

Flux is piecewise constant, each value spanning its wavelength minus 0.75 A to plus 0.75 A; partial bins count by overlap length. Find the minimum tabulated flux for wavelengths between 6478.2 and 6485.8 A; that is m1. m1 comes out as 23.41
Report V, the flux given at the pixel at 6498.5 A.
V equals 22.05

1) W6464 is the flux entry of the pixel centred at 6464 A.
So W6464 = 18.7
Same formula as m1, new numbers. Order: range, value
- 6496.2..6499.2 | 19.96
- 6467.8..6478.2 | 23.42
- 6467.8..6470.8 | 23.82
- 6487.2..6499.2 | 17.61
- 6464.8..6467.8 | 21.97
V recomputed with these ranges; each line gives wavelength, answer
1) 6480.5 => 24.88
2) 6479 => 24.99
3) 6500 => 22.05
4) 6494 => 24.08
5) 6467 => 24.29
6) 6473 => 23.42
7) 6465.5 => 21.97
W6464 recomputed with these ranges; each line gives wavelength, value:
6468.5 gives 25.14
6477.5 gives 24.59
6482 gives 25.15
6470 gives 23.82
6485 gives 23.93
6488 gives 24.07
